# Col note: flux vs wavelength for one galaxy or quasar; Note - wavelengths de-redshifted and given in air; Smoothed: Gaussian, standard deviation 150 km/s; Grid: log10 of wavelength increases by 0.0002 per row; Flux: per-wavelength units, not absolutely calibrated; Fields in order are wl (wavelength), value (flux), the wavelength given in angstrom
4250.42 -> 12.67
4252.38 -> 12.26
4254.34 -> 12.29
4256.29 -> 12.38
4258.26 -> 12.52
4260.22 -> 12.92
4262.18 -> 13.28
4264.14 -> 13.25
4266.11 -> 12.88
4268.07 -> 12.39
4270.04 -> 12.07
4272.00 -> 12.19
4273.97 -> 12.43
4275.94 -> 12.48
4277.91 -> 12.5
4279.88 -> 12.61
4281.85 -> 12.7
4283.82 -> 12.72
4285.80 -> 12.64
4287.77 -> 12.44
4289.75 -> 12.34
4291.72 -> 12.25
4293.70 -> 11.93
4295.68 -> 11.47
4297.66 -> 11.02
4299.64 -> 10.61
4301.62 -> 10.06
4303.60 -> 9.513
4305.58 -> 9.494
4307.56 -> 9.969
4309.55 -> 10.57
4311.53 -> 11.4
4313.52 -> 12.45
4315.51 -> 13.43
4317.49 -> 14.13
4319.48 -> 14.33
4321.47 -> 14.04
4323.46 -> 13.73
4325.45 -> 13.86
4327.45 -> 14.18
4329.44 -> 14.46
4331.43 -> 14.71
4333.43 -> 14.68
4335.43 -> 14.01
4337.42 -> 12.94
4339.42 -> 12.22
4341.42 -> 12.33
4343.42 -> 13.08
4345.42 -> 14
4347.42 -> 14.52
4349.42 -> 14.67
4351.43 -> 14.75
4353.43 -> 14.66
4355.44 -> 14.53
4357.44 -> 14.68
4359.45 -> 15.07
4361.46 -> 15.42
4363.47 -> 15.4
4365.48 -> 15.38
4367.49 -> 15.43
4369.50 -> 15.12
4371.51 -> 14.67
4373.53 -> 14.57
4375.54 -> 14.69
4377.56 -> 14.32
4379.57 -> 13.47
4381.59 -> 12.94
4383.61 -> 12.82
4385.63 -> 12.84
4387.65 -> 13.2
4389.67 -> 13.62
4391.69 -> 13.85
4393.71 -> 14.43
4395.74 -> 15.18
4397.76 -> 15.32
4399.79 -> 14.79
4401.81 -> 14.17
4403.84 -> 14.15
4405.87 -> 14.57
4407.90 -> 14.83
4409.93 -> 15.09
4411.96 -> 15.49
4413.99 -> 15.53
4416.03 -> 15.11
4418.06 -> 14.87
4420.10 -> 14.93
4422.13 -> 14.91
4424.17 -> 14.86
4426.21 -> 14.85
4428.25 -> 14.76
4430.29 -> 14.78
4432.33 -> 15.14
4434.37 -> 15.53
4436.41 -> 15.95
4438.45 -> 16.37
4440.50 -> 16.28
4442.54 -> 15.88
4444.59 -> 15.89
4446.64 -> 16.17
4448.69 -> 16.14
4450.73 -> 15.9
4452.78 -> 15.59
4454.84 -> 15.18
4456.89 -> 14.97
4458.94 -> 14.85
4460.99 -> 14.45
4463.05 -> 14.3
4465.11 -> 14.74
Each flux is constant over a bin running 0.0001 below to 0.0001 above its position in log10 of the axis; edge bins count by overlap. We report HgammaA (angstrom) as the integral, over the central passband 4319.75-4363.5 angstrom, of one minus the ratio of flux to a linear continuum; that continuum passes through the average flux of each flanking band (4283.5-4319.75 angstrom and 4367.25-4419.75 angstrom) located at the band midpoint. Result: -4.43 angstrom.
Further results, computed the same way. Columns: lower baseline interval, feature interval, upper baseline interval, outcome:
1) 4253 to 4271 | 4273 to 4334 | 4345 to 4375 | 5.35 angstrom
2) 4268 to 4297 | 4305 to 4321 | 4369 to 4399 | 0.93 angstrom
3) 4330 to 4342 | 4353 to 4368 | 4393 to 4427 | -1.15 angstrom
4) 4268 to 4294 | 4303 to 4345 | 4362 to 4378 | 2.43 angstrom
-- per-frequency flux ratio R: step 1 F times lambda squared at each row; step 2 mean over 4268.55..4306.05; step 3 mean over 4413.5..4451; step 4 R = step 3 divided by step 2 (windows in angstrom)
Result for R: 1.4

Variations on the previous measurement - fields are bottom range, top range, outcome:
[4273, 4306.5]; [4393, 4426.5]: 1.34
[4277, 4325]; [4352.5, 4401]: 1.24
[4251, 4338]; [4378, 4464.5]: 1.26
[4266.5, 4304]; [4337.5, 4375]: 1.25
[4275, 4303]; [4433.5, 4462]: 1.41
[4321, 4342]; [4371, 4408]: 1.05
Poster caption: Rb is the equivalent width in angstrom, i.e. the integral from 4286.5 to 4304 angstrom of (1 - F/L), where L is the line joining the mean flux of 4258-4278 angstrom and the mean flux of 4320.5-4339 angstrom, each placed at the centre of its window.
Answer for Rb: 2.46 angstrom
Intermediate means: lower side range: 12.6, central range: 11.4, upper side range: 14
